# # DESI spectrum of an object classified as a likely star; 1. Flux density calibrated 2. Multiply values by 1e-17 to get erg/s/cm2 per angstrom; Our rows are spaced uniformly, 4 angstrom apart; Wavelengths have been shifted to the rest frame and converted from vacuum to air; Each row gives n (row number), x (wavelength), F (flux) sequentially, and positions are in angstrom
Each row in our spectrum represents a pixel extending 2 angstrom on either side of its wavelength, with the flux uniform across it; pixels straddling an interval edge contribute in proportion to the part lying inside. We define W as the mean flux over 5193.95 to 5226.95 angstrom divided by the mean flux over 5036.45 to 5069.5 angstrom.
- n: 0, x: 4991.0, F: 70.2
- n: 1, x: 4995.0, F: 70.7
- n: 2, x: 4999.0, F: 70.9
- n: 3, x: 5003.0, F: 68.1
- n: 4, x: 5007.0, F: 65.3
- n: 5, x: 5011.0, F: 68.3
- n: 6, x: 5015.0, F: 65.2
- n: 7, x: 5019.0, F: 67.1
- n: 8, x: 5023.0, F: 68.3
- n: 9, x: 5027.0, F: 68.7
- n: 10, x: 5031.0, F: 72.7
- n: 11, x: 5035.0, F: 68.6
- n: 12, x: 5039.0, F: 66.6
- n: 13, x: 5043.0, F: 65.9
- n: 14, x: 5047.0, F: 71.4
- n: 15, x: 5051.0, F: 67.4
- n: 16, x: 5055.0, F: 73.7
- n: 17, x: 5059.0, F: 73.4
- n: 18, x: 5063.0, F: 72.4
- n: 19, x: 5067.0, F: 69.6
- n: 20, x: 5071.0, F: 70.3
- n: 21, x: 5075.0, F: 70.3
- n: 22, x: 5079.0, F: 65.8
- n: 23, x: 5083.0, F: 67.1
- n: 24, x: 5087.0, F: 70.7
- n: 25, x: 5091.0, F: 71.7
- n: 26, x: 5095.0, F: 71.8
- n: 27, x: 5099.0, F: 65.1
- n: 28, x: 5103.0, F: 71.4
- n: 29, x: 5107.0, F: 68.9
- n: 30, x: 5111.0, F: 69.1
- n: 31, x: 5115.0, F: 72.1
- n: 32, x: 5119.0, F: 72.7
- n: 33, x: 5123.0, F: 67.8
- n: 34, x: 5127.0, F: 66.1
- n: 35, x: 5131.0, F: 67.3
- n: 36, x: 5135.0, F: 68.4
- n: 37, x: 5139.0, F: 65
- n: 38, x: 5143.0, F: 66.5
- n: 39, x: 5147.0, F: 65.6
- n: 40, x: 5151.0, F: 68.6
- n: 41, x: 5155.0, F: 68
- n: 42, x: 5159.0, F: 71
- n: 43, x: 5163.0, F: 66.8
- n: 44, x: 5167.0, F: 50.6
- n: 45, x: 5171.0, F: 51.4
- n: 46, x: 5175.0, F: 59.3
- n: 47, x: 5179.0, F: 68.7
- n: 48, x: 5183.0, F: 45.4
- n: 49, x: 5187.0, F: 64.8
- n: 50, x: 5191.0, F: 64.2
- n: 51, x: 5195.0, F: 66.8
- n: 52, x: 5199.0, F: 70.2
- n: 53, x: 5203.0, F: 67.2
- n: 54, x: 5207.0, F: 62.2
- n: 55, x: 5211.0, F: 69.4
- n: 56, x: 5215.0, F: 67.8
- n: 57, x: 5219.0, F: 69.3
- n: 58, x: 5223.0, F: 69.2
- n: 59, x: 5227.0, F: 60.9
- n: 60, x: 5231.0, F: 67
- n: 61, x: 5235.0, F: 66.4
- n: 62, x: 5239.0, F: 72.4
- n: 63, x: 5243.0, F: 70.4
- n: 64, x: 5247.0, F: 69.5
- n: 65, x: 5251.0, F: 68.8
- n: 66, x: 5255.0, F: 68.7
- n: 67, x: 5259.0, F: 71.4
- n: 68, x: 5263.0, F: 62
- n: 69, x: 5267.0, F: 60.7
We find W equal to 0.96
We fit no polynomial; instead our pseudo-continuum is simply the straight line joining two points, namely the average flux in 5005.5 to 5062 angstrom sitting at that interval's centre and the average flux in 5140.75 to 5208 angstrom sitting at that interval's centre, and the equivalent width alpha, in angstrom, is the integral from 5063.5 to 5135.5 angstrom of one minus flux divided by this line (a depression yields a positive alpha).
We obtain -3.28 angstrom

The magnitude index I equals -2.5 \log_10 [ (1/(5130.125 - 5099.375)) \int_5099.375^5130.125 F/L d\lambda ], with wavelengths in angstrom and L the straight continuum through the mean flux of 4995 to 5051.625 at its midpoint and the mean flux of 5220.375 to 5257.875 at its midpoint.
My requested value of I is -0.02 mag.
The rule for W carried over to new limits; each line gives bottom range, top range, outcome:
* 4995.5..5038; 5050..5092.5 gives 1.03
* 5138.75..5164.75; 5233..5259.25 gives 1.03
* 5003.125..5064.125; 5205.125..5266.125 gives 0.98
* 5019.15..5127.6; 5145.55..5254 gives 0.94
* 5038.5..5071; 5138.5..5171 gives 0.92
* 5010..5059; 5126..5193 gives 0.92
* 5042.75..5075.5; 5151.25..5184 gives 0.86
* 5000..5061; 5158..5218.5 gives 0.92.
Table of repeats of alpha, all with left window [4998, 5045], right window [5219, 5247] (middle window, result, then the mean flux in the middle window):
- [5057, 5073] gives -0.83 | 71.4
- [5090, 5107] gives -0.46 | 69.8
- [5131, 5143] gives 0.21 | 66.8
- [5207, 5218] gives 0.07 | 67.5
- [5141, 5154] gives 0.18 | 67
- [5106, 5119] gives -0.50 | 70.5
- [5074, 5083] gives 0.04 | 67.6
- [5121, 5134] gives 0.15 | 67.2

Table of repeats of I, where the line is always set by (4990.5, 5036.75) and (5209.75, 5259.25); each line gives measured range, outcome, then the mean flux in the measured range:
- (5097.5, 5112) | 0.00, 68.7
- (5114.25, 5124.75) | -0.04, 70.8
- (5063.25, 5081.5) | -0.01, 69.3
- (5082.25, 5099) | -0.02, 69.9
